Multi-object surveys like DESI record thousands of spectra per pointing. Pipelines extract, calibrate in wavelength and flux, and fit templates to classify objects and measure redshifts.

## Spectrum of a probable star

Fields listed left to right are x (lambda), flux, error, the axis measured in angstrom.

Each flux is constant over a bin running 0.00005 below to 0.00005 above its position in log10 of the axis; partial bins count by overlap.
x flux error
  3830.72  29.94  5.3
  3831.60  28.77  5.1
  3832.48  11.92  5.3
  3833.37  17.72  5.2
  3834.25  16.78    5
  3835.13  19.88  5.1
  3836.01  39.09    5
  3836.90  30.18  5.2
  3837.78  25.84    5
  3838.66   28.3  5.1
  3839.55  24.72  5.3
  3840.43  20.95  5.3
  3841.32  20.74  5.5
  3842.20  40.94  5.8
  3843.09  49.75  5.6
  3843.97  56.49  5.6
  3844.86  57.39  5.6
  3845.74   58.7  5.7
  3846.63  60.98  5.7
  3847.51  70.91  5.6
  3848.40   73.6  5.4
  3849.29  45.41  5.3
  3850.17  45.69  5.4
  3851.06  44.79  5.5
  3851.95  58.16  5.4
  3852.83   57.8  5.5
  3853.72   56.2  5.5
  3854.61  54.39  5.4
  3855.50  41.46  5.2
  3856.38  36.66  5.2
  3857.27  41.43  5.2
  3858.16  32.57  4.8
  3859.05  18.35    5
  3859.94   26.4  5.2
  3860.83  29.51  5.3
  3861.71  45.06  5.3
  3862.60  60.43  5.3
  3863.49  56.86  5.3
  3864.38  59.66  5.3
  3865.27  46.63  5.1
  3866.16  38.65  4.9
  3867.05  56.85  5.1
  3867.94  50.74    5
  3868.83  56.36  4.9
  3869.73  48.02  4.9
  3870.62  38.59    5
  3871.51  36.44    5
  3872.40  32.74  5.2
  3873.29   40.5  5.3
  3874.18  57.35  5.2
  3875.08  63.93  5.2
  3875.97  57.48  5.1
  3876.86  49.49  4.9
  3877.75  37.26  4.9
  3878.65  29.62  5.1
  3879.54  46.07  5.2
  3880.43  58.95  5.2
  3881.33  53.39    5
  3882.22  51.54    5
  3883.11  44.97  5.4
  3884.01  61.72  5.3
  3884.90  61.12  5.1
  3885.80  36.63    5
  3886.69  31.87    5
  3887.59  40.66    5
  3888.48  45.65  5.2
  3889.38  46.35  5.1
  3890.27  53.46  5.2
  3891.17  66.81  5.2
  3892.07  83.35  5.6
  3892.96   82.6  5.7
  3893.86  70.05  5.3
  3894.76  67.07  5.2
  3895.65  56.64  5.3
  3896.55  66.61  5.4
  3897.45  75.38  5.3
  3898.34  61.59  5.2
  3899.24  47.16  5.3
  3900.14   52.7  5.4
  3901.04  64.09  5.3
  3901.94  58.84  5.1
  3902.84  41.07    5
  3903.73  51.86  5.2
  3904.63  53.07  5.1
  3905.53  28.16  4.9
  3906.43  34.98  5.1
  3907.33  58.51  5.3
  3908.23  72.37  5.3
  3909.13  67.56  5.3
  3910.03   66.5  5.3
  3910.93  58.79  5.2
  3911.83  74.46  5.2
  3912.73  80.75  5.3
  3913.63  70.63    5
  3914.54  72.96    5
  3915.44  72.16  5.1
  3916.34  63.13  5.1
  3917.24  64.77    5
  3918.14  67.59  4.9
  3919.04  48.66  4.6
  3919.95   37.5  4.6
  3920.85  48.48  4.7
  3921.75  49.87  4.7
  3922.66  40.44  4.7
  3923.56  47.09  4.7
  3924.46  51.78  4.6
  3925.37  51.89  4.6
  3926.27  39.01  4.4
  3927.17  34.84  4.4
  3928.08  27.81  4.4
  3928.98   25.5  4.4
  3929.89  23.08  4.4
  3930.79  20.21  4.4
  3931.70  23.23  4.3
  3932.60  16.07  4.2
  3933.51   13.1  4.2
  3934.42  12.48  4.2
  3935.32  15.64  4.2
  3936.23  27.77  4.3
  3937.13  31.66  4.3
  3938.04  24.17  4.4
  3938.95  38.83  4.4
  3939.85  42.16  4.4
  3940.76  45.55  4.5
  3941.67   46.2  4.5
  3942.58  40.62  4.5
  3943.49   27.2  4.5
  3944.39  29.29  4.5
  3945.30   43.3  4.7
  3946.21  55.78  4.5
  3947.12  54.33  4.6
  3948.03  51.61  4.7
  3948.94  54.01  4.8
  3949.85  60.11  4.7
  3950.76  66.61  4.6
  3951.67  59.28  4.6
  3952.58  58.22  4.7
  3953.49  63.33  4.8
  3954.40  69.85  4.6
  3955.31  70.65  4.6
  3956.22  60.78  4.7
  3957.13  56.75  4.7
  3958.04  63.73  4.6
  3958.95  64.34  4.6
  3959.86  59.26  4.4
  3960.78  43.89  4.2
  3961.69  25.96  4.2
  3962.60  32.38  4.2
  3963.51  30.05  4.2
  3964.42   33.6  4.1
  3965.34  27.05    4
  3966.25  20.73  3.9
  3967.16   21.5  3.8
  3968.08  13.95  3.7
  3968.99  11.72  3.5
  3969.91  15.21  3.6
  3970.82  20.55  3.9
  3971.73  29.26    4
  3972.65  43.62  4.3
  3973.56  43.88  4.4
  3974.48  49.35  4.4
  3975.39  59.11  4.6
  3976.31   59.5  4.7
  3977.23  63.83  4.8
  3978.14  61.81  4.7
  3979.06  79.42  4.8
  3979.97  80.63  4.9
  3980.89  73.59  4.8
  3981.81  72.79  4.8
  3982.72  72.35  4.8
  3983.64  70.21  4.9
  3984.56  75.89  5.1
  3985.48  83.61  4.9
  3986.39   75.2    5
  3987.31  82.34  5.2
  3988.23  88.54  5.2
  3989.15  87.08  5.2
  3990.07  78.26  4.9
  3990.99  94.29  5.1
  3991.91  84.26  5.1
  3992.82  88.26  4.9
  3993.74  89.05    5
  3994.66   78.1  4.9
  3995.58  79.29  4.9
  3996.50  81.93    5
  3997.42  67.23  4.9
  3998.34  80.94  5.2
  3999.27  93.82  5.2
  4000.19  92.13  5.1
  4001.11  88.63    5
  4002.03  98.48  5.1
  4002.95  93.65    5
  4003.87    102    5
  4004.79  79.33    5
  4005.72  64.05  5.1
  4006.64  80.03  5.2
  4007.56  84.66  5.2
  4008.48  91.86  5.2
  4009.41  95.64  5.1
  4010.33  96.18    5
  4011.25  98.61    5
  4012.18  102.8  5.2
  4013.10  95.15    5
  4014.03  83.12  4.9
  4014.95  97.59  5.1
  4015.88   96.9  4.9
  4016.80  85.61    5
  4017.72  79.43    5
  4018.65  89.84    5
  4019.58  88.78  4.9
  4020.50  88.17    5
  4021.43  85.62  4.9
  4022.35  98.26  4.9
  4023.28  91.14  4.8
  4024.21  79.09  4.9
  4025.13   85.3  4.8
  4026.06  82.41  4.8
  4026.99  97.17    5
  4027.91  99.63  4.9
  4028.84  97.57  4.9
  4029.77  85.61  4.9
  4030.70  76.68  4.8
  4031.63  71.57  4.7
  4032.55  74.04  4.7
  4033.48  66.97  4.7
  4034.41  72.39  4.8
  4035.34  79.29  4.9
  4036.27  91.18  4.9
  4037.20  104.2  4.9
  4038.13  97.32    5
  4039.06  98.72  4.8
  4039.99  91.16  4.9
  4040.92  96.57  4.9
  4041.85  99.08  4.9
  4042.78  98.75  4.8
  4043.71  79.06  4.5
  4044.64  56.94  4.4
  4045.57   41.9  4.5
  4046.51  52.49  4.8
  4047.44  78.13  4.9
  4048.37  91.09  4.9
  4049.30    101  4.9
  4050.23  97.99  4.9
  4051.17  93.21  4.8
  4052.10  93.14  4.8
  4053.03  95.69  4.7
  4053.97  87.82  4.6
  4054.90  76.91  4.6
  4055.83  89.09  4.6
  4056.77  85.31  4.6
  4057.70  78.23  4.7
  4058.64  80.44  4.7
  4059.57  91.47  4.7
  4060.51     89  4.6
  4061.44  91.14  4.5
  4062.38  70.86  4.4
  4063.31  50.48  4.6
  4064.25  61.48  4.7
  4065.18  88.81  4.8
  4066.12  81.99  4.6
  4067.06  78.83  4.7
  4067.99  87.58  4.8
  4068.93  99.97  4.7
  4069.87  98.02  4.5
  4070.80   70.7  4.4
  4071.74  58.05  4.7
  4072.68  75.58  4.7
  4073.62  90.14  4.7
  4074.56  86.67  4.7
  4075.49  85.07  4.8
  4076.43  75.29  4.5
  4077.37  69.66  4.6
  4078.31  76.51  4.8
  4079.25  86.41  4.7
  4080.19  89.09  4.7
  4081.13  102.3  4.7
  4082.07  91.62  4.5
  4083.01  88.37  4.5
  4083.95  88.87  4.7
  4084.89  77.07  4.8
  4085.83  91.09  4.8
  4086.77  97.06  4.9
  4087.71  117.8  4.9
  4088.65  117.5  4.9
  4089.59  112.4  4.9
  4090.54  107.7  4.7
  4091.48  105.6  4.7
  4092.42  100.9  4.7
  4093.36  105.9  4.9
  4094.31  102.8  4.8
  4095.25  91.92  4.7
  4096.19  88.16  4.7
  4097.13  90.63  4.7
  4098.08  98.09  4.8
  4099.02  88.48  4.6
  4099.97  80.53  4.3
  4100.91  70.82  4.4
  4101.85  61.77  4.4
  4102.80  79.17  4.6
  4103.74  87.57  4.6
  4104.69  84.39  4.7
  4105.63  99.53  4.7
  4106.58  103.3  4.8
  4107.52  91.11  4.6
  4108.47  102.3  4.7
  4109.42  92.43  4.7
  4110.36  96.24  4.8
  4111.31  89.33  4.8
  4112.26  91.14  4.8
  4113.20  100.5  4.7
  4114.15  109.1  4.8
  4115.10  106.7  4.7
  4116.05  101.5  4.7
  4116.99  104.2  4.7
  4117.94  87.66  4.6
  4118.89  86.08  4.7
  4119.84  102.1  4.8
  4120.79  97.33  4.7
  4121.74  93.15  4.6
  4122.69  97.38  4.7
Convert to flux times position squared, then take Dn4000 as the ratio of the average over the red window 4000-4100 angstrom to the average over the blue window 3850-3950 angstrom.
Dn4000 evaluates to 1.97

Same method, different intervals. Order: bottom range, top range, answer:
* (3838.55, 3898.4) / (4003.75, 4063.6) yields 1.88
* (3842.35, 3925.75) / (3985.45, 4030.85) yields 1.76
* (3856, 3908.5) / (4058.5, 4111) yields 1.94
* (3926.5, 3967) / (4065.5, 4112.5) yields 2.38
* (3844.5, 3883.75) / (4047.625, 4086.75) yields 1.94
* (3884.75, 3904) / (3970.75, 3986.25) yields 1.14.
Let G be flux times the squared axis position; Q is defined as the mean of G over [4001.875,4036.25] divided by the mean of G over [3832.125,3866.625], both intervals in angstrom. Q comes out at 2.28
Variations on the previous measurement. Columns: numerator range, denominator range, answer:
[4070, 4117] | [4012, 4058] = 1.09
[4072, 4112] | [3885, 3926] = 1.75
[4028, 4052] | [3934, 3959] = 1.85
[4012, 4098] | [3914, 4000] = 1.75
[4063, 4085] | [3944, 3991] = 1.58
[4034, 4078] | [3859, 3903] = 1.76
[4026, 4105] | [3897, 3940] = 1.99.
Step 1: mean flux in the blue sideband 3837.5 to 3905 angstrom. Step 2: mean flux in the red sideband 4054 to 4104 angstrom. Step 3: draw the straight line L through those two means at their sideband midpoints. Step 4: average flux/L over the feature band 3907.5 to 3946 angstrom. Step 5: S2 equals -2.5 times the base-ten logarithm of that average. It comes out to 0.31 mag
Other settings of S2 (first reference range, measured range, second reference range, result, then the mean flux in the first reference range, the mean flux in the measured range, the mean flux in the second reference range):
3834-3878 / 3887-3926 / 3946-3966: -0.200 mag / 44.5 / 58.3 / 52.4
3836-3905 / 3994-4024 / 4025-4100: -0.156 mag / 49.3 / 88.3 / 87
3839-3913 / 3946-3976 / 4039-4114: 0.417 mag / 51.3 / 45.1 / 87.7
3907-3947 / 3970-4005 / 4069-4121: -0.191 mag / 44.8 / 74.2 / 91.9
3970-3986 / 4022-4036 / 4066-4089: -0.136 mag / 60.2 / 83.8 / 87.2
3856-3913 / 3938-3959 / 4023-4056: 0.251 mag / 51.8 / 52.3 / 85.2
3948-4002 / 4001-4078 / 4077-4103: -0.095 mag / 61.5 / 85.2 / 92.3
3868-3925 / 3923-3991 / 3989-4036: 0.456 mag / 54.8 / 47.6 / 86.6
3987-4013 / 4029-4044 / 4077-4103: 0.032 mag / 87.3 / 86.7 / 92.3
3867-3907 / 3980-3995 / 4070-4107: -0.143 mag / 52.2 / 80.9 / 89.7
